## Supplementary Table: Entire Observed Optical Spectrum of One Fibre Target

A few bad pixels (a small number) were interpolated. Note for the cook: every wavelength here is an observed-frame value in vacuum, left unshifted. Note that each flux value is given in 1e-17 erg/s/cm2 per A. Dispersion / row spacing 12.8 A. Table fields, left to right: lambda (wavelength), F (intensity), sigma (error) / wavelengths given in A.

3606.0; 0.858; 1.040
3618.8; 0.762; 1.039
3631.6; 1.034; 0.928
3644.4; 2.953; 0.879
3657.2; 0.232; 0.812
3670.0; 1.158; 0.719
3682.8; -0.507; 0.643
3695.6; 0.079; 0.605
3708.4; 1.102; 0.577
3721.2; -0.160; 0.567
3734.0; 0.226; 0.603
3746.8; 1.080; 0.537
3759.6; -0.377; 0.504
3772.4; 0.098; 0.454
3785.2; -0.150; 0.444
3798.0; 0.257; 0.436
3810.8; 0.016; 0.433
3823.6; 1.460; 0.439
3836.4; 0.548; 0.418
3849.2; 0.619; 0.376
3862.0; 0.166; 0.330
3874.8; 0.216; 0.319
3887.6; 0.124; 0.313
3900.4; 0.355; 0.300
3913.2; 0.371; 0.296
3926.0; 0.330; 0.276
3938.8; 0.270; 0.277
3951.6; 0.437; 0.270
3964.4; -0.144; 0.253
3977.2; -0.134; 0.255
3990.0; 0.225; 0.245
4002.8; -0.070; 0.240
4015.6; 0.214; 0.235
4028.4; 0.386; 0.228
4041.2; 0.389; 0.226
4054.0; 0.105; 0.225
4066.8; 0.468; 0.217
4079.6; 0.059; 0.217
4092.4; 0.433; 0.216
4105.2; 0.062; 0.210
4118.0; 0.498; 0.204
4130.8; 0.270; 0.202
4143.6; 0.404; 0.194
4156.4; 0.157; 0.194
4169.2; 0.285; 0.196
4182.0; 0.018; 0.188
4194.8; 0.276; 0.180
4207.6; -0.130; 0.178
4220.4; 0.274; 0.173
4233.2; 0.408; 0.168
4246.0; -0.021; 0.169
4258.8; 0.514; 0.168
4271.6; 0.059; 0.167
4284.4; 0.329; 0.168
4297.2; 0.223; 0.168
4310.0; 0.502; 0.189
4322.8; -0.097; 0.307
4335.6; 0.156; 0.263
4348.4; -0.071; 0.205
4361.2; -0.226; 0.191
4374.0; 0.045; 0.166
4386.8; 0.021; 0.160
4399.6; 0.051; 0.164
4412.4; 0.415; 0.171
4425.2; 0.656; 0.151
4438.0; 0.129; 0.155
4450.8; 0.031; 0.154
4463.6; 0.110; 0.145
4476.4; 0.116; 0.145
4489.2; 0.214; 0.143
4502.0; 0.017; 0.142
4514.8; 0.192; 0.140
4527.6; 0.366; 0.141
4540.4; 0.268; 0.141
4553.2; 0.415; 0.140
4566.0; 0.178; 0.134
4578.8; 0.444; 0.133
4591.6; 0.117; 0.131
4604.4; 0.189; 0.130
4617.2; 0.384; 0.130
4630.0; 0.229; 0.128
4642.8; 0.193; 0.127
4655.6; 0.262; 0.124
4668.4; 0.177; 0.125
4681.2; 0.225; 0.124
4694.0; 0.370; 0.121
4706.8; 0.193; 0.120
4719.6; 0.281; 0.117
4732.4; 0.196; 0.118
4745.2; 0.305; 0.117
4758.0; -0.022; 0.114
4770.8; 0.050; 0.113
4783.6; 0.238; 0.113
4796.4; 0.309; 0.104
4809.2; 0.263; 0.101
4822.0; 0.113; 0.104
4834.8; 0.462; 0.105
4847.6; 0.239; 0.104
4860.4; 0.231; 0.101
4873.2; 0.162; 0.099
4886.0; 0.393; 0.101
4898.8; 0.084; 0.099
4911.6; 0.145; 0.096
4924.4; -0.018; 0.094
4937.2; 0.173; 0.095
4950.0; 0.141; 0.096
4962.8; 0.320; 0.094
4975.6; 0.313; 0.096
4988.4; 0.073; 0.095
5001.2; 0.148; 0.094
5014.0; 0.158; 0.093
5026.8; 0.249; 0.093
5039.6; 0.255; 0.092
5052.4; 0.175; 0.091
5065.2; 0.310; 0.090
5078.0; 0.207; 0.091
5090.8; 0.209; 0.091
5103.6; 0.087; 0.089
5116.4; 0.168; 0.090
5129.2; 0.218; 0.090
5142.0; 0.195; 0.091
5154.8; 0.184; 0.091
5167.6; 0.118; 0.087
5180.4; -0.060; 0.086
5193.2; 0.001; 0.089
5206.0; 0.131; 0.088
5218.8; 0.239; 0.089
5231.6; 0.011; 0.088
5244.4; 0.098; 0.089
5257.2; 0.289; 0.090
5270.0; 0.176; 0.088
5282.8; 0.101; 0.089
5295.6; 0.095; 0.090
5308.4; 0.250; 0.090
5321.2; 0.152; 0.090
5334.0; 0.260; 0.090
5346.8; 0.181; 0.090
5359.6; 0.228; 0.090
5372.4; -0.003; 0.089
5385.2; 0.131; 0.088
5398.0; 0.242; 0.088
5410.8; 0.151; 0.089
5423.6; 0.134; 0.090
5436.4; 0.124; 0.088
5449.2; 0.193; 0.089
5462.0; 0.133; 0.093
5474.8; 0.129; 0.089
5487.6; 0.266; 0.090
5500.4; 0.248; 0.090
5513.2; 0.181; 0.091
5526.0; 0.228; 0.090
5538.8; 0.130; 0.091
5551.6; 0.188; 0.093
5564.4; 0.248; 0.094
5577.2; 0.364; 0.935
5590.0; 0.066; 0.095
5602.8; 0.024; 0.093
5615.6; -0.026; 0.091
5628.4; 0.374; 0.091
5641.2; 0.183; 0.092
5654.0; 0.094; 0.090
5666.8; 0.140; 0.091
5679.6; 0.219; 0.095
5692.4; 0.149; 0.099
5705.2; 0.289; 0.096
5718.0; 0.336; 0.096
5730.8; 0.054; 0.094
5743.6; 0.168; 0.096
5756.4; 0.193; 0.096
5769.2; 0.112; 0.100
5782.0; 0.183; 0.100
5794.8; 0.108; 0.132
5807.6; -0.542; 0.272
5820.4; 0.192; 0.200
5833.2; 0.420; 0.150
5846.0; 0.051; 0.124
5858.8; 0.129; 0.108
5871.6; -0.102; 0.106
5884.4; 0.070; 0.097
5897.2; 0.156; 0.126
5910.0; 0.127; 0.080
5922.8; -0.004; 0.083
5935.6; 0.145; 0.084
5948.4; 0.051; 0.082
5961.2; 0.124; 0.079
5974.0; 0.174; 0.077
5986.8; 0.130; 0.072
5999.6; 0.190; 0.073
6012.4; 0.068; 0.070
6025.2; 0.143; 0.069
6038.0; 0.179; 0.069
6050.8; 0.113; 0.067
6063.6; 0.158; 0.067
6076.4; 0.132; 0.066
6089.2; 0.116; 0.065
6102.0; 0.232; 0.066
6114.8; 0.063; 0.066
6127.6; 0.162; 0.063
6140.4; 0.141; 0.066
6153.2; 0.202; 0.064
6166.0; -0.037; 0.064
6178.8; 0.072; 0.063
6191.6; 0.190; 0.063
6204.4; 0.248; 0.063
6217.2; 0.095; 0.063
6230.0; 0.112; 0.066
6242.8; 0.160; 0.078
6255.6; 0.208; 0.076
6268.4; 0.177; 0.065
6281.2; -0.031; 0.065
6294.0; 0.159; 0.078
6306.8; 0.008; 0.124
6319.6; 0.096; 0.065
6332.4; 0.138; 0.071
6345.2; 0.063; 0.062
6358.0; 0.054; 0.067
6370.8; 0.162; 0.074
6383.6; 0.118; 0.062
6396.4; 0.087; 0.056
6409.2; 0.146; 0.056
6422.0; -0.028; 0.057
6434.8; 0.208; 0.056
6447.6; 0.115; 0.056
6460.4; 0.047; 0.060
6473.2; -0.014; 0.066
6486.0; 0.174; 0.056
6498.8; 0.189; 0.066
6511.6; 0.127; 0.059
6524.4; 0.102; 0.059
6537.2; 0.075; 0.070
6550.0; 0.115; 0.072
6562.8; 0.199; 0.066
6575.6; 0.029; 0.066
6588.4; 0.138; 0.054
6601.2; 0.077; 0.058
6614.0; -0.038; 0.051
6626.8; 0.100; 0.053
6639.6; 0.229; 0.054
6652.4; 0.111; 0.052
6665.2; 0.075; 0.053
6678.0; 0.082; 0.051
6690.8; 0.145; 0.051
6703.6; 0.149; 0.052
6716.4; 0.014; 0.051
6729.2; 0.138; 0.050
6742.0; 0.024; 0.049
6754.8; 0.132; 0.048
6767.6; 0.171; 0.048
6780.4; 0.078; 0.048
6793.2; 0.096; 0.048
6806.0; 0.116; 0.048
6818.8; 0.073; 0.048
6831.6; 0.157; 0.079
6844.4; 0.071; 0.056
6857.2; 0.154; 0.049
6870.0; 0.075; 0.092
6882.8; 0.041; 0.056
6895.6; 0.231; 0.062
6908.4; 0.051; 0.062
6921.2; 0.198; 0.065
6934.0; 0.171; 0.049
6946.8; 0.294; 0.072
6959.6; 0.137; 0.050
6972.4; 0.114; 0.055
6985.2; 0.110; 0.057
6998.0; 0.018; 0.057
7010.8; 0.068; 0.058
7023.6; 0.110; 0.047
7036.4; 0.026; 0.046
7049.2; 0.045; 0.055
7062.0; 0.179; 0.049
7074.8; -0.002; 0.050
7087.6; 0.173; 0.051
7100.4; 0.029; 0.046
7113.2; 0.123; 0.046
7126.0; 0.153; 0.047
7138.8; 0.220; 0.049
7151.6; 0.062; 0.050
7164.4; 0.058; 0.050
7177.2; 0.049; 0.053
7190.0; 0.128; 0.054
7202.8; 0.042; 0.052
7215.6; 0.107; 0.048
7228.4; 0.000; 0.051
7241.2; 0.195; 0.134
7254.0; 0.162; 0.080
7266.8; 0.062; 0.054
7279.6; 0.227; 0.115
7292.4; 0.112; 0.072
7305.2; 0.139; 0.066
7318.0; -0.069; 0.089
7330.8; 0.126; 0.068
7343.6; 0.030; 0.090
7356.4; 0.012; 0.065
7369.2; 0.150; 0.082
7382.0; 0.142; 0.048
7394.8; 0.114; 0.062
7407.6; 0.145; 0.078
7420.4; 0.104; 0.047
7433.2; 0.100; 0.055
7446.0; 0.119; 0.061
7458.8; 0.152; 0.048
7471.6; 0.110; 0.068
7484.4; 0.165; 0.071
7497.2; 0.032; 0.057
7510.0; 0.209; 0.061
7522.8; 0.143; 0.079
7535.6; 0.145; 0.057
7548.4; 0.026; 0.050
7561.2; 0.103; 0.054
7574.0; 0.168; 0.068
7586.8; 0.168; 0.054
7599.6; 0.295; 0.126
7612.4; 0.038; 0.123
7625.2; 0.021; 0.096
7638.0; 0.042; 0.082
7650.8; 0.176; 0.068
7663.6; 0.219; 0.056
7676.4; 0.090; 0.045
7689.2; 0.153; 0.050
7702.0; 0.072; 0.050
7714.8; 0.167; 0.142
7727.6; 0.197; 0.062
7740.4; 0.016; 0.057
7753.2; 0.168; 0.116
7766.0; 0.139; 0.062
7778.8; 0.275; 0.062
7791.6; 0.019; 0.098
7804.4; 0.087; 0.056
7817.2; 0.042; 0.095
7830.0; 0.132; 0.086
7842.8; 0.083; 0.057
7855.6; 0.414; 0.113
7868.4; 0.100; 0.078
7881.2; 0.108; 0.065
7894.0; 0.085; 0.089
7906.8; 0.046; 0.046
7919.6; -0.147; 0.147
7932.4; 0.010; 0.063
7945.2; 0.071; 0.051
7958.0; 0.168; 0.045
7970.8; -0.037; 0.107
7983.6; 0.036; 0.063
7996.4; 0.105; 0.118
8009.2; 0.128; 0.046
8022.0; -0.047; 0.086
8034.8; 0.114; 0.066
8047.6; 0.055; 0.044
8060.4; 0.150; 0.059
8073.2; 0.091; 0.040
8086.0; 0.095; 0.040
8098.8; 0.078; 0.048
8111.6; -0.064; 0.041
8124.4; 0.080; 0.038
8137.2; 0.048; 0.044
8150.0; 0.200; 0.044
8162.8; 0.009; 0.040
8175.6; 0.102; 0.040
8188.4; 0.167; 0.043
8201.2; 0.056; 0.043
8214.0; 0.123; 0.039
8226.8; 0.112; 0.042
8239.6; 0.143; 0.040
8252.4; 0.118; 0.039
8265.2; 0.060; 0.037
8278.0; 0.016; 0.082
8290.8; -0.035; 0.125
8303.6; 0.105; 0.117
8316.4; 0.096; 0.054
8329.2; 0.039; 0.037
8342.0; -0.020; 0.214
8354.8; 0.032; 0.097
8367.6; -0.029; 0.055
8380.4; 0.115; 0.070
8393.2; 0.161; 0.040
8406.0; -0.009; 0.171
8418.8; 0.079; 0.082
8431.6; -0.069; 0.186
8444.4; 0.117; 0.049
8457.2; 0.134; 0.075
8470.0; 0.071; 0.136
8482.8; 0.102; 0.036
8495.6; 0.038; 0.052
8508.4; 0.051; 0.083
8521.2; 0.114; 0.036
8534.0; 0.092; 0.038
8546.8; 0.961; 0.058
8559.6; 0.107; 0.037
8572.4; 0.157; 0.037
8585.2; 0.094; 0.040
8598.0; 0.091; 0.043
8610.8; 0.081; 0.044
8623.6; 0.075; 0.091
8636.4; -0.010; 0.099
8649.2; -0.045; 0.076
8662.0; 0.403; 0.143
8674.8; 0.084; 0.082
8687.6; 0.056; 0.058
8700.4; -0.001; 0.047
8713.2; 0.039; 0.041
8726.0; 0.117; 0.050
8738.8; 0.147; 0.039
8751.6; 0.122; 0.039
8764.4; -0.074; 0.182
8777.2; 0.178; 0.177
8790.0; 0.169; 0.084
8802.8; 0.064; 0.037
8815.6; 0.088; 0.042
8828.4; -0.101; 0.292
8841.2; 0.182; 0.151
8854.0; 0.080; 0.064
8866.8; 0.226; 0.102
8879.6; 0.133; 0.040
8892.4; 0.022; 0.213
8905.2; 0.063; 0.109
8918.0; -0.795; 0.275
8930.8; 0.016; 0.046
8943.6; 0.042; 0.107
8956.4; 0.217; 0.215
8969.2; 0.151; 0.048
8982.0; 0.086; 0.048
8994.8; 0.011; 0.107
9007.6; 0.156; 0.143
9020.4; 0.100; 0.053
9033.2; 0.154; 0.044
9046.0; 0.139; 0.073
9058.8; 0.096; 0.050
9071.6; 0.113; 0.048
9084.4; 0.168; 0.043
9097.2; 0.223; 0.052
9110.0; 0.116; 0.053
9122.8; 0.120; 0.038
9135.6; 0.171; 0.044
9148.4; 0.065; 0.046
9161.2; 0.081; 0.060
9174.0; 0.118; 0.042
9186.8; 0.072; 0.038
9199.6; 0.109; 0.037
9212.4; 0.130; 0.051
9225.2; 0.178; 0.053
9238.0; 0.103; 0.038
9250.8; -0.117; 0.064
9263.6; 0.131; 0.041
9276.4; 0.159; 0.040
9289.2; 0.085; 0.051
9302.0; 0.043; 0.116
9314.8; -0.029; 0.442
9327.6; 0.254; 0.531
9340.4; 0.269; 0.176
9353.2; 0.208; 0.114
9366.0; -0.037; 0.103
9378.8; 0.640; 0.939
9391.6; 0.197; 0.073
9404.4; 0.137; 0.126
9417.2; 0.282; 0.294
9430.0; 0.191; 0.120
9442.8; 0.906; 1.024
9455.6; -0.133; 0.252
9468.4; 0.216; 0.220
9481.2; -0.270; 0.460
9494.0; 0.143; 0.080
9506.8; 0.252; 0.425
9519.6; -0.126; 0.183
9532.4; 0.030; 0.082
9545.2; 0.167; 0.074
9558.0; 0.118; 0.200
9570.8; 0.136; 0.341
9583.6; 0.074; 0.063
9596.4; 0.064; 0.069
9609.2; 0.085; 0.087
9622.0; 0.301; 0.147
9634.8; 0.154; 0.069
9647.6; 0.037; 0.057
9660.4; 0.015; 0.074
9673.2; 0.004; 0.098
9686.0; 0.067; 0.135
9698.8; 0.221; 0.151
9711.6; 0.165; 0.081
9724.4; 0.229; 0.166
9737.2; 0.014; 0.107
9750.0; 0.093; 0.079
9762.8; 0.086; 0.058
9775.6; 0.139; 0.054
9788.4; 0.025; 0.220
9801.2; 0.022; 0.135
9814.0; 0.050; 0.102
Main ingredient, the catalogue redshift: 1.29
